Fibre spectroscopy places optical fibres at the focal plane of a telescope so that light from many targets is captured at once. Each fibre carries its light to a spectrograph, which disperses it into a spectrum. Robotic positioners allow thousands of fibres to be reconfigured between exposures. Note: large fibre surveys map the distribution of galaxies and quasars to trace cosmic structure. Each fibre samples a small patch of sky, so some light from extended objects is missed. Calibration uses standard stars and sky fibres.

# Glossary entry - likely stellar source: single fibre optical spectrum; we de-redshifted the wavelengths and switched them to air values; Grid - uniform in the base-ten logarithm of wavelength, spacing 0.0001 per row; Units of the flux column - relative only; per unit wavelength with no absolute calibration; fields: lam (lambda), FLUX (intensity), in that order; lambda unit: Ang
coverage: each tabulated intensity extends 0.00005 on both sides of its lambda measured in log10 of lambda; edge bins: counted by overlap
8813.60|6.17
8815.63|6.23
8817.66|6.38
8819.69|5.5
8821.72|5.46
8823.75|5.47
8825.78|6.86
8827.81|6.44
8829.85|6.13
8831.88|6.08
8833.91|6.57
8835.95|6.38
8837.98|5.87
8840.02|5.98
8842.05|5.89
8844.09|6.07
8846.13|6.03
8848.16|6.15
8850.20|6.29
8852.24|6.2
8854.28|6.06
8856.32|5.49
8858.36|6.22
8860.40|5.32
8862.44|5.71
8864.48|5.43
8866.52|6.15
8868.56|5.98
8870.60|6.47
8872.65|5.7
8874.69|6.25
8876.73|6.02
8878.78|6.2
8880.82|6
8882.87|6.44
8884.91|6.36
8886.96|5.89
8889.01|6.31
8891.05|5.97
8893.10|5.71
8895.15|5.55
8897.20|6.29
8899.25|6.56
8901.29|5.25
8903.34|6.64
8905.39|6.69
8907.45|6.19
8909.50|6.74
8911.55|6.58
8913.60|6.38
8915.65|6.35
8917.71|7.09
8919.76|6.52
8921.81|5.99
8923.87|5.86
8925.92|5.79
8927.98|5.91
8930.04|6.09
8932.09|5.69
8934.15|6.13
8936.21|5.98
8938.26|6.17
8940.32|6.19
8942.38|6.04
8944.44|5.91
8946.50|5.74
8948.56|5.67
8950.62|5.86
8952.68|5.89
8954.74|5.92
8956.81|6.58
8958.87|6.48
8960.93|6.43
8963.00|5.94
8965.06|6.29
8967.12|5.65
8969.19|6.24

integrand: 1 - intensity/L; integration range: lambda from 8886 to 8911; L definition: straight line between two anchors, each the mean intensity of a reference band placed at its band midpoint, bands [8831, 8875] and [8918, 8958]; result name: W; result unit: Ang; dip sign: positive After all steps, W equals -0.6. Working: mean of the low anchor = 6.01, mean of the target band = 6.16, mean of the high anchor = 6.02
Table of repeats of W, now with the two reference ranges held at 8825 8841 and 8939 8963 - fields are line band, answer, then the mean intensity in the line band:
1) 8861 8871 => 0.5 Ang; 5.89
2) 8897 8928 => -0.9 Ang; 6.32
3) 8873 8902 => 0.6 Ang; 6.06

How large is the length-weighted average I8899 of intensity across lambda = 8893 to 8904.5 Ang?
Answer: 6.03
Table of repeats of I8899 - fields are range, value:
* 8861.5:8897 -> 6.02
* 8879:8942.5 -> 6.18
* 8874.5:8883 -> 6.15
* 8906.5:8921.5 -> 6.53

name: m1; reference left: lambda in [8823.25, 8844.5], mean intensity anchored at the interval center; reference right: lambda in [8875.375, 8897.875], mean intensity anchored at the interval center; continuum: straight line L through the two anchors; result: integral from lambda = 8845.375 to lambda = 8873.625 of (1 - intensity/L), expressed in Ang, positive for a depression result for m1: 0.8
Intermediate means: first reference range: 6.18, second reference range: 6.07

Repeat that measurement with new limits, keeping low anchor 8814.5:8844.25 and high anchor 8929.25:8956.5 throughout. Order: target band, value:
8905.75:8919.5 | -1.3 Ang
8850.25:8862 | 0.3 Ang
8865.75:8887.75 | -0.4 Ang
